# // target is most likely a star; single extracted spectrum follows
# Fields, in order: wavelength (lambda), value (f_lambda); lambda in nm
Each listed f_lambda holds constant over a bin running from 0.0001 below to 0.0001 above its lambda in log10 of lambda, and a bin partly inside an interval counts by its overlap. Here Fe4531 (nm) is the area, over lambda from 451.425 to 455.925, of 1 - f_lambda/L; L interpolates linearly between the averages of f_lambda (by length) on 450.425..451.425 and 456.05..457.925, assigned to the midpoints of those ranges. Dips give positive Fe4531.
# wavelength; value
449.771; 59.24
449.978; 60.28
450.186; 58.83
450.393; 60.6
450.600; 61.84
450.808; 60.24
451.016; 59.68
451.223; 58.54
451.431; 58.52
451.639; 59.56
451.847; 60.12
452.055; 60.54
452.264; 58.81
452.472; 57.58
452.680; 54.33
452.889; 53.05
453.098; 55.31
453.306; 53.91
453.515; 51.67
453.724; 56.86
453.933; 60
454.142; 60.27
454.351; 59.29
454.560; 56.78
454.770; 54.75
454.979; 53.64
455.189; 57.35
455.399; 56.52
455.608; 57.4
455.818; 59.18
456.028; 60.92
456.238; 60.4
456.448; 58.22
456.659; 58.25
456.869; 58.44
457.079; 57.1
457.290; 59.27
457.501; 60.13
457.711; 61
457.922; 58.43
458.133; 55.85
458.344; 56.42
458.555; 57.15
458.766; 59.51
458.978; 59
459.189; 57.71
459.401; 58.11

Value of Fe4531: 0.19 nm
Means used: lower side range 60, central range 57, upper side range 59.1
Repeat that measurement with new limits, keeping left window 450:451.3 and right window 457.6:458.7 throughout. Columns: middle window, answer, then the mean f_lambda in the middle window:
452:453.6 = 0.10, 55.5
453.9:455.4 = 0.04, 57.2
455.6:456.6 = -0.02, 59.3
